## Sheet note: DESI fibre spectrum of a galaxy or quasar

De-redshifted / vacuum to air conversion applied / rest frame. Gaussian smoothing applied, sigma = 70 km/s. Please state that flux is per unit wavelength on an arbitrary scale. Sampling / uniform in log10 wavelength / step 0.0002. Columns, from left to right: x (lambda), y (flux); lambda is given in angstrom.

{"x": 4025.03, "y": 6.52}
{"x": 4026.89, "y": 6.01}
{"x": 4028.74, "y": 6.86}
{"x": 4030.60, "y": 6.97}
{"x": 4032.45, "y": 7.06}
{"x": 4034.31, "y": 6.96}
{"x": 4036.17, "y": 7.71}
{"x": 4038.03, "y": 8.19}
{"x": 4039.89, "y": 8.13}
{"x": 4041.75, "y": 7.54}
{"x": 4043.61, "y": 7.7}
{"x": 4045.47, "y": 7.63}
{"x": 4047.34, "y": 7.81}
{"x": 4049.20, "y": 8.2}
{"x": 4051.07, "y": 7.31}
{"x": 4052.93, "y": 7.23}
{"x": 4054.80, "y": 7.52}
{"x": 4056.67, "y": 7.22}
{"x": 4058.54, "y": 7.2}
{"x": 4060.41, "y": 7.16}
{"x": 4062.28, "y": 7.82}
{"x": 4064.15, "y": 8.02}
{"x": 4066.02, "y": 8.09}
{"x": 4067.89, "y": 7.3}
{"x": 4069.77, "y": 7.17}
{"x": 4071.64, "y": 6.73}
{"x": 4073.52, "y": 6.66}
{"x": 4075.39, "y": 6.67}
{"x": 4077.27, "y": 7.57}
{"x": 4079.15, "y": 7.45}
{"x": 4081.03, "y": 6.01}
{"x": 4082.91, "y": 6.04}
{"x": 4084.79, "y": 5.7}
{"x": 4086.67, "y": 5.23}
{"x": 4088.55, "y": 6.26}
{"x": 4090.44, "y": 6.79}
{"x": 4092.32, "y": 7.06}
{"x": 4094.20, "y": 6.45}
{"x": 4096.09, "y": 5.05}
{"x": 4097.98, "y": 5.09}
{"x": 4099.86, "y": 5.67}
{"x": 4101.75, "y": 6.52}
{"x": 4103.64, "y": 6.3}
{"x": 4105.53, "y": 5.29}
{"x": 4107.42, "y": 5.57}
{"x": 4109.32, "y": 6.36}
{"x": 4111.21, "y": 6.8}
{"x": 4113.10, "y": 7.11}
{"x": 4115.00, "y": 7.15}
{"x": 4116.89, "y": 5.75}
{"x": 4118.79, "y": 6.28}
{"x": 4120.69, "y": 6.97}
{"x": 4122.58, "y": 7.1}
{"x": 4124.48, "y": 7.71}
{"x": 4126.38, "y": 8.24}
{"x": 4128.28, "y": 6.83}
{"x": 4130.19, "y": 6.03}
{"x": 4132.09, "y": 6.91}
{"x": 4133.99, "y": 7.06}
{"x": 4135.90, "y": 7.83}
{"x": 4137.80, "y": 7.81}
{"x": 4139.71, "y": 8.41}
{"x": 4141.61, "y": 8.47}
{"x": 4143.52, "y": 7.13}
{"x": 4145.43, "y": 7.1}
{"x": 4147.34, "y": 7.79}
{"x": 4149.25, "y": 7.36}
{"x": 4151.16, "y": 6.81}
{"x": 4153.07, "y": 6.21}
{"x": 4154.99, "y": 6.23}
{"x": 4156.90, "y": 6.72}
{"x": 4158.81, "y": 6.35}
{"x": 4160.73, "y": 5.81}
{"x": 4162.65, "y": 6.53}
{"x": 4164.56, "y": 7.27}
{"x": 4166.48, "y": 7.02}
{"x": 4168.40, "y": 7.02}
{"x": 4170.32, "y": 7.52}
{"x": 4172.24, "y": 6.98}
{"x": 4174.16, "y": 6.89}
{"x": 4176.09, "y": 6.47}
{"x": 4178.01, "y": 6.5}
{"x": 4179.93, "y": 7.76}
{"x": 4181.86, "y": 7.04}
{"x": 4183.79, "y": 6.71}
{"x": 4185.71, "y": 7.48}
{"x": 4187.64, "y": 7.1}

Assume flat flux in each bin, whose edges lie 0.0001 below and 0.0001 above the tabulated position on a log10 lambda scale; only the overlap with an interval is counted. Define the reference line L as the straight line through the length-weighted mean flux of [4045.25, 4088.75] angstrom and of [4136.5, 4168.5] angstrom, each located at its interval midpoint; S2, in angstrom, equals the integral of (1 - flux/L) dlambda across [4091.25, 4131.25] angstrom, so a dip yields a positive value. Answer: 3.56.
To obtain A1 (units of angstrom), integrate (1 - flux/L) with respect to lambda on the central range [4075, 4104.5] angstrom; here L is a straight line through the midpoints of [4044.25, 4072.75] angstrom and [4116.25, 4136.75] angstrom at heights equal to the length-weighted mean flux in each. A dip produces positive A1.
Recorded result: 4.18 angstrom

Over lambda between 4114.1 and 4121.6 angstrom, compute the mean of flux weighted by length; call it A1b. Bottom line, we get 6.53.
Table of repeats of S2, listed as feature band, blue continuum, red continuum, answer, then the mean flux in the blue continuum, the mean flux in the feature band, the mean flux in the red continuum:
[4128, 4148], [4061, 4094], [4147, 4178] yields -1.79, 6.85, 7.41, 6.78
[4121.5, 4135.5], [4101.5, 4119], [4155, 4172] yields -1.50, 6.3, 7.15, 6.76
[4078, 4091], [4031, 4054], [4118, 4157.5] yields 2.12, 7.61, 6.21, 7.2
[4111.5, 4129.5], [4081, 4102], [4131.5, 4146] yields -0.02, 5.97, 6.99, 7.62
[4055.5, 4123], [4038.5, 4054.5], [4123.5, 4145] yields 8.88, 7.7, 6.6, 7.48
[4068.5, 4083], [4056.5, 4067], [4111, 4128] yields 1.22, 7.61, 6.84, 7.02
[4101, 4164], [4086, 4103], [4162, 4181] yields -3.48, 6.03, 6.87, 7.01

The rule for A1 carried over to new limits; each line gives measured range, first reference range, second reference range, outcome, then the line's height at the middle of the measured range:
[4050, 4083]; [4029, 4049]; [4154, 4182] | 0.88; 7.41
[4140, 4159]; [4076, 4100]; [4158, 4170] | -1.37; 6.62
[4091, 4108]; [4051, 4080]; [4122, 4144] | 3.41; 7.4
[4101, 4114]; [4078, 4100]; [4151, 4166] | -0.15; 6.2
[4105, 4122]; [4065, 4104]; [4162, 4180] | 0.60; 6.64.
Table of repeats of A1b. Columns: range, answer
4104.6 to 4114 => 6.22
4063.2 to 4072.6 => 7.46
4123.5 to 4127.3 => 7.96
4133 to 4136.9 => 7.45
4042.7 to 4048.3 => 7.72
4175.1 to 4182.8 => 6.94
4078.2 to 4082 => 6.72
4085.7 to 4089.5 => 5.74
